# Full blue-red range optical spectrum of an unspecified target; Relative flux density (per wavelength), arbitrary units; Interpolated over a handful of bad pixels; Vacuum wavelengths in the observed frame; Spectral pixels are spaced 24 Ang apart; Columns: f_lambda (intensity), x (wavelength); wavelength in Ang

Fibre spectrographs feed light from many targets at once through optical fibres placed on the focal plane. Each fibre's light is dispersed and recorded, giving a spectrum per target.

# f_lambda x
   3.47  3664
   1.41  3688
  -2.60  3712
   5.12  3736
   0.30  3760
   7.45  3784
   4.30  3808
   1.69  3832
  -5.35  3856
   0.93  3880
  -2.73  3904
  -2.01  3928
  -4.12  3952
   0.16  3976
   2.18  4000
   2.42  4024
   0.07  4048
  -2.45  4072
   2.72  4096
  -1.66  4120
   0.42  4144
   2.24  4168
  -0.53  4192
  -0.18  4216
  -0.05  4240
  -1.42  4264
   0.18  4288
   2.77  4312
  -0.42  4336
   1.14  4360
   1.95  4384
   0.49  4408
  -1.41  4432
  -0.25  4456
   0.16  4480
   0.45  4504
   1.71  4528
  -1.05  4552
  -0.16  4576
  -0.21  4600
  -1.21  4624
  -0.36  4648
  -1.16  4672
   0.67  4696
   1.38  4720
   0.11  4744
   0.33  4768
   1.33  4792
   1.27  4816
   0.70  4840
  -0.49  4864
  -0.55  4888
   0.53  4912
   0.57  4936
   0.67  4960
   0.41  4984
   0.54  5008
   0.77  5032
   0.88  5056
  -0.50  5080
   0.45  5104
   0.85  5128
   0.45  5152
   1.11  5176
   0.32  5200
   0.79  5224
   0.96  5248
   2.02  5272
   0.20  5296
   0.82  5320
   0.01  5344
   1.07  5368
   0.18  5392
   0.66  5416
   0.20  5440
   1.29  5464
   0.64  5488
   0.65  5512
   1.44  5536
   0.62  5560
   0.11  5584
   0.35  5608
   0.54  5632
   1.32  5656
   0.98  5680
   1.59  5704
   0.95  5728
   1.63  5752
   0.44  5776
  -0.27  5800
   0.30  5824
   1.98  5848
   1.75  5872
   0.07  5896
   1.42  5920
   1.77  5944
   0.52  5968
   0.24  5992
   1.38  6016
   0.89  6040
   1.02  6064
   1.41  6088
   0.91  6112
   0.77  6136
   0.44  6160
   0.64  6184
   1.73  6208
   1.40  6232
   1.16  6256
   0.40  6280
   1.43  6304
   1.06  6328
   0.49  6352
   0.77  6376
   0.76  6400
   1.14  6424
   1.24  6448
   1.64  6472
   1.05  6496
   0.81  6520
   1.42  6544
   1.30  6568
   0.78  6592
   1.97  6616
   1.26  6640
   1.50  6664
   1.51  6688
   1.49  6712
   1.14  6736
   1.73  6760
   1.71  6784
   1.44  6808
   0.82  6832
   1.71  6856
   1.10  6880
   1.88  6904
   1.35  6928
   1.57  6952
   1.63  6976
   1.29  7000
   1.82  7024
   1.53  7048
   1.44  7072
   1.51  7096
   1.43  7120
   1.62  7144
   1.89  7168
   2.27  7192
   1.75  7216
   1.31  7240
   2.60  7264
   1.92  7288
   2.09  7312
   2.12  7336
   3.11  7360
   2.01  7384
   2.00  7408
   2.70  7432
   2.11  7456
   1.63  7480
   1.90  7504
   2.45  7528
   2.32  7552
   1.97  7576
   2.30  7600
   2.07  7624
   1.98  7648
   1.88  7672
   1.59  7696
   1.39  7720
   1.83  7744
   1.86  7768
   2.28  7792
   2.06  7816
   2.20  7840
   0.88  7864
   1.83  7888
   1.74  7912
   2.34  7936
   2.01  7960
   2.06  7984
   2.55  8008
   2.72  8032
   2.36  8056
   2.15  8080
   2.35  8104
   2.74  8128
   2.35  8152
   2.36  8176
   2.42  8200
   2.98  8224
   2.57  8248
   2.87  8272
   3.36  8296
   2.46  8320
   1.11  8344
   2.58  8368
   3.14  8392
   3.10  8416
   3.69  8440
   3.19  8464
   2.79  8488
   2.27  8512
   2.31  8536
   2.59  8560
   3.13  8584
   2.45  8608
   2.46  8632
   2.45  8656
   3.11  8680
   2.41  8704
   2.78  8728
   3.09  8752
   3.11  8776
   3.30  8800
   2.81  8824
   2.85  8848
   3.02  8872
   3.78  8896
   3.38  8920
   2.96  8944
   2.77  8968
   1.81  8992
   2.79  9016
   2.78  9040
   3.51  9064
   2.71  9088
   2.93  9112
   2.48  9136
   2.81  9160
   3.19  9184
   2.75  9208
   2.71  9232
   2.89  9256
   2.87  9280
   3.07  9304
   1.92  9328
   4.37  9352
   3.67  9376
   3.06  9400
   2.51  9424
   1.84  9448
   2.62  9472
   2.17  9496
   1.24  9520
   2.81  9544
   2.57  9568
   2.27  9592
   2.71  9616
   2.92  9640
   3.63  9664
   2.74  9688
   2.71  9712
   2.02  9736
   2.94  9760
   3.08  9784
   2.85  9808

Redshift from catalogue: 0.823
